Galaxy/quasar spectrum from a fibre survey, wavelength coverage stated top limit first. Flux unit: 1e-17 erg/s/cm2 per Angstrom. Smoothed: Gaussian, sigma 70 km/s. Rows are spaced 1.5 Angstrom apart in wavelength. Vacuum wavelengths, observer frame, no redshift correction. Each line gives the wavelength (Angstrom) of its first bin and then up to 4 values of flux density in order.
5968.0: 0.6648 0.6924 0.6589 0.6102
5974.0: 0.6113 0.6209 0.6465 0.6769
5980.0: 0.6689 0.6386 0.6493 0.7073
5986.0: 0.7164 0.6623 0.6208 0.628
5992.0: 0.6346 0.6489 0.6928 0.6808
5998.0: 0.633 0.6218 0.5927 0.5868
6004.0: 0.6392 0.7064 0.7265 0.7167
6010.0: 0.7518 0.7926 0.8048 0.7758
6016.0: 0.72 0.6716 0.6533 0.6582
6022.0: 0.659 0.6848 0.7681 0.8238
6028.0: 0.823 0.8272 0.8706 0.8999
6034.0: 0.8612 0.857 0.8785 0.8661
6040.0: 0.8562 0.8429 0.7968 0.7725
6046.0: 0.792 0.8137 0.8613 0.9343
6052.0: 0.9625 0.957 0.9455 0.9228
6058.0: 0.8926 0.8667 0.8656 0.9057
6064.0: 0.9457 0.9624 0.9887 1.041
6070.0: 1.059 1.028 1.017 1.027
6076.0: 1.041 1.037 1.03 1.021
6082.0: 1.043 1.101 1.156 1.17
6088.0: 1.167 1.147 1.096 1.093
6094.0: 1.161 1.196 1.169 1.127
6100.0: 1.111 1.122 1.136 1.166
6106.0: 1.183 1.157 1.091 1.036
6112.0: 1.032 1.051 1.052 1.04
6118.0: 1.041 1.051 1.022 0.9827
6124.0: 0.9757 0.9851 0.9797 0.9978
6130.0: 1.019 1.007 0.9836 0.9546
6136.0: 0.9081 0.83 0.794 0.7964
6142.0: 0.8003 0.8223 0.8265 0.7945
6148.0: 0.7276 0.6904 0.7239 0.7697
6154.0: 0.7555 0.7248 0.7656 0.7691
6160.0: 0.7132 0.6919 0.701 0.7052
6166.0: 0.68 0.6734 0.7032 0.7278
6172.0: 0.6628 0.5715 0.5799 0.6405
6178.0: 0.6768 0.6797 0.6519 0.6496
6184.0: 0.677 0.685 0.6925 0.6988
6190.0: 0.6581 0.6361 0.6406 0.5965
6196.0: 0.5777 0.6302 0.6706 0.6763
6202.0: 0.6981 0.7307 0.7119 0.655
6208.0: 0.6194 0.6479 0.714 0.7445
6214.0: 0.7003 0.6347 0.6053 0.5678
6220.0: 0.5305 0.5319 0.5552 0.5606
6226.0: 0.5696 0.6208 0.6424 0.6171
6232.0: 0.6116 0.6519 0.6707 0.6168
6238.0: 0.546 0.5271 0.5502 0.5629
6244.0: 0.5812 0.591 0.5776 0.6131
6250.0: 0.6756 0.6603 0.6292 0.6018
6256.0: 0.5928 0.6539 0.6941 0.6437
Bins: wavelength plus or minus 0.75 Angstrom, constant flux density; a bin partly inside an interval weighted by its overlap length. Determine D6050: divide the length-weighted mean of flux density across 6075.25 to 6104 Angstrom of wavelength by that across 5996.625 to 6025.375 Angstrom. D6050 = 1.61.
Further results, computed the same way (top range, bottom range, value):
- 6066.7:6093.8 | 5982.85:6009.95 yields 1.62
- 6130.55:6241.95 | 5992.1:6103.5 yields 0.77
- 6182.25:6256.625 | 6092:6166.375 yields 0.67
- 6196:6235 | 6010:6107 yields 0.67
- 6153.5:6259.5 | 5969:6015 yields 0.96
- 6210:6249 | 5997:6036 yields 0.82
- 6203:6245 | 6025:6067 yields 0.70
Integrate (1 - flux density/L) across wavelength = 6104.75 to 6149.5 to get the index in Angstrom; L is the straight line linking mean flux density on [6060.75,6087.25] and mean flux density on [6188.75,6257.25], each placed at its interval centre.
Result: -3.8 Angstrom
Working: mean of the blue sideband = 1.03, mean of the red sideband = 0.623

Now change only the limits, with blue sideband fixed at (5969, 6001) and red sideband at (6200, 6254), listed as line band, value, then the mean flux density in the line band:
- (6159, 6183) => -1.6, 0.671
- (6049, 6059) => -4.4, 0.928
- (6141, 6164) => -4.4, 0.752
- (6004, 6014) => -1.4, 0.742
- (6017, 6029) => -1.4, 0.721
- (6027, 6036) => -2.9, 0.856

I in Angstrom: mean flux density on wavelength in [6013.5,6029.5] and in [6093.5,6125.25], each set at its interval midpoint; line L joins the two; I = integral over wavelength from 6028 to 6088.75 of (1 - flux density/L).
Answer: -4.4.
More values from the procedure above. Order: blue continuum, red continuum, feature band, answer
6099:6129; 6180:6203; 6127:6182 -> 5.6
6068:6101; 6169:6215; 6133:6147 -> 0.4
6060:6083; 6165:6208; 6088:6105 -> -3.9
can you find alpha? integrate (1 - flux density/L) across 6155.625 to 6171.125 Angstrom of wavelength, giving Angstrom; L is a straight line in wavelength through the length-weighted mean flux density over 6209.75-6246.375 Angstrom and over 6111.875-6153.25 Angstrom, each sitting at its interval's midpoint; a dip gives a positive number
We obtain 1.9 Angstrom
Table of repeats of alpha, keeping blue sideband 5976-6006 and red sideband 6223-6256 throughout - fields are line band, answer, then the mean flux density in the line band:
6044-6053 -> -3.1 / 0.861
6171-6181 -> -0.4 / 0.639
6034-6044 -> -3.2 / 0.849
